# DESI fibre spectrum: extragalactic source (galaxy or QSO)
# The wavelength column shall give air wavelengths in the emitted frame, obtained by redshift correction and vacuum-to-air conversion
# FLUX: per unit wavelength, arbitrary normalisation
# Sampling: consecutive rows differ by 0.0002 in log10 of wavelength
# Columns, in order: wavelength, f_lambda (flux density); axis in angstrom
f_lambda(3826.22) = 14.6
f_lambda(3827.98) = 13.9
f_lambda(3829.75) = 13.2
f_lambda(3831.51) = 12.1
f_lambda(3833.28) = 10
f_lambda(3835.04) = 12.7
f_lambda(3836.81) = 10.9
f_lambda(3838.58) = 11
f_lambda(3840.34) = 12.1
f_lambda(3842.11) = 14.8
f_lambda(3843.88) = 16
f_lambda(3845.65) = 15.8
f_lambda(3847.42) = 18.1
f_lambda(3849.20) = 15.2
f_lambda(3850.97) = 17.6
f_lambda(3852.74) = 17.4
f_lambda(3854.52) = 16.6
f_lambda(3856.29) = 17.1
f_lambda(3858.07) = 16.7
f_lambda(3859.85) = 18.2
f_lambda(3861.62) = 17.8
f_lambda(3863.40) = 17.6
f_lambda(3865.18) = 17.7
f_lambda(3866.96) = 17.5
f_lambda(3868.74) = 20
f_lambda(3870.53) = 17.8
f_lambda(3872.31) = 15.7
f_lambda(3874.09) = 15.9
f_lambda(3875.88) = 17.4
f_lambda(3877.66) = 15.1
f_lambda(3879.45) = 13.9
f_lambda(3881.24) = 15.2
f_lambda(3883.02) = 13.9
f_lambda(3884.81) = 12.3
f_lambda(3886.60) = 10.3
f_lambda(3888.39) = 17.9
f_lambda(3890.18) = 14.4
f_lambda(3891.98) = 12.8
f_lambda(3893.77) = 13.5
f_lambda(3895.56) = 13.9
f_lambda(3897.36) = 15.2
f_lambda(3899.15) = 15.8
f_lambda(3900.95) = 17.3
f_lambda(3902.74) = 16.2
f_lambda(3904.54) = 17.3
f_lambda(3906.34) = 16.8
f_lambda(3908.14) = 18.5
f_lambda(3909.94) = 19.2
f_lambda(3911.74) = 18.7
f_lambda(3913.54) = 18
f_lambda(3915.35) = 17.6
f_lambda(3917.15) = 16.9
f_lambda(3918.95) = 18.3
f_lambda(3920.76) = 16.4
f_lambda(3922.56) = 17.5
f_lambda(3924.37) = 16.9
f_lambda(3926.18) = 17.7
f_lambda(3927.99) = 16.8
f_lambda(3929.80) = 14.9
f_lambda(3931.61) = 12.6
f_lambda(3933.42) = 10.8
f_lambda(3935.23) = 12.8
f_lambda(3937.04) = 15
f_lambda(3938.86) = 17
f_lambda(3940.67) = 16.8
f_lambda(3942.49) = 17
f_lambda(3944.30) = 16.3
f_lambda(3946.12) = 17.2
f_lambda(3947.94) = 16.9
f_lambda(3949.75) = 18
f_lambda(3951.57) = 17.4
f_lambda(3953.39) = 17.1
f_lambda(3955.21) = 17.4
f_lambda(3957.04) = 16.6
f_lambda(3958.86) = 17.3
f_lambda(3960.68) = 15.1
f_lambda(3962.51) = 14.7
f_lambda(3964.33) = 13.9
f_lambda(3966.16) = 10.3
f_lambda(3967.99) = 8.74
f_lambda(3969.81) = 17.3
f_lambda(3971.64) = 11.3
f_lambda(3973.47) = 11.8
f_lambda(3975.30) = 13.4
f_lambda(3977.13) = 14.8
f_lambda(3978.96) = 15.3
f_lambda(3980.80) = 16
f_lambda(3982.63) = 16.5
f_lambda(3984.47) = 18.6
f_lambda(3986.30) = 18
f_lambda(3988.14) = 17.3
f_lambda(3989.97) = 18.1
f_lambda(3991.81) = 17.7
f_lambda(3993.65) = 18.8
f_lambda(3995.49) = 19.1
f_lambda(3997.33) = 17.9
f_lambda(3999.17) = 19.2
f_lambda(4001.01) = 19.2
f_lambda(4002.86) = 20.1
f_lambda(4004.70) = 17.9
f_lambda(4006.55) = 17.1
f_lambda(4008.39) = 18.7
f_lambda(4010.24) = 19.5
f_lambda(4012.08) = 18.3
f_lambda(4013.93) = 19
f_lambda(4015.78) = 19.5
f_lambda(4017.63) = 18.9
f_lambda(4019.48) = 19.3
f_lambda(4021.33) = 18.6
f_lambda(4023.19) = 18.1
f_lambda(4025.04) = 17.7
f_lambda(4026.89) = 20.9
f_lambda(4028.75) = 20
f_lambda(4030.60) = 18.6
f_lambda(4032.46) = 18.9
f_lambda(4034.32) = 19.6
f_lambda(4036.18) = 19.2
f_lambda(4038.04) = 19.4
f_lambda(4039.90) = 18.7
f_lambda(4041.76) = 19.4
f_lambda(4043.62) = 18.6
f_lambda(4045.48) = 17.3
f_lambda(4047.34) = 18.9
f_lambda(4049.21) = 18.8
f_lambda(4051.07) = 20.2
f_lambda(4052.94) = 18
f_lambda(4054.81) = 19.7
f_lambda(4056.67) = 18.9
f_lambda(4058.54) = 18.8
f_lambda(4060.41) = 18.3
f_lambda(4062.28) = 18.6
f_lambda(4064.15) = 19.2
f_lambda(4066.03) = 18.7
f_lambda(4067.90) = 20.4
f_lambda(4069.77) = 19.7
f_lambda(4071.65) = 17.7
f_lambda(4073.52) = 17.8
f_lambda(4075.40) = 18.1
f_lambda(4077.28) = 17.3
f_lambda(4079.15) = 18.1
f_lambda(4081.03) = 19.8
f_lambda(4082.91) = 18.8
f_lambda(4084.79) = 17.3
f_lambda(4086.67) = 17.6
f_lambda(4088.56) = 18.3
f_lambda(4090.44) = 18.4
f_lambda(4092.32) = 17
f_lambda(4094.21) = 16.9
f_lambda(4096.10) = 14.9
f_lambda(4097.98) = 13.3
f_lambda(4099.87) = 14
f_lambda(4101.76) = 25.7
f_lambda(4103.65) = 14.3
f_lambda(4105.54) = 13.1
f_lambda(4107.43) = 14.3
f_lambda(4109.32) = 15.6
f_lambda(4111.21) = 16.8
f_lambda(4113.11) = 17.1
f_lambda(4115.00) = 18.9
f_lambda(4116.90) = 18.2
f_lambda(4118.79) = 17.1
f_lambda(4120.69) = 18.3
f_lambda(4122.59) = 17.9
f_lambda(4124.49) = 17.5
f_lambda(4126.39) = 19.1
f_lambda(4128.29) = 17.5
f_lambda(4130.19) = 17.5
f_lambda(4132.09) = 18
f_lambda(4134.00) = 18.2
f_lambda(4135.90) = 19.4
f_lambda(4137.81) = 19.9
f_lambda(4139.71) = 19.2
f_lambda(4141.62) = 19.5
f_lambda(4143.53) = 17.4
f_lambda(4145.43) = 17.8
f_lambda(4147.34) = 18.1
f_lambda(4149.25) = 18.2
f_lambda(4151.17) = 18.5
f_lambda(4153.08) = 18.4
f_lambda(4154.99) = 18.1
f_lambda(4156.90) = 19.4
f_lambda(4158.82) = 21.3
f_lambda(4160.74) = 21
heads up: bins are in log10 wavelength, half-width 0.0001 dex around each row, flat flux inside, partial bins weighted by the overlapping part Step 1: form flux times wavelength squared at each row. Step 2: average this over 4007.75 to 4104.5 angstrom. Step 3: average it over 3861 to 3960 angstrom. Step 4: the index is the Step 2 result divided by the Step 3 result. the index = 1.23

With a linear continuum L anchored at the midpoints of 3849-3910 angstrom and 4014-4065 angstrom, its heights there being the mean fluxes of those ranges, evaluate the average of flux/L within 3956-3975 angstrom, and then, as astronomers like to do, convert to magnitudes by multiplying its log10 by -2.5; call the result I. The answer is 0.27 mag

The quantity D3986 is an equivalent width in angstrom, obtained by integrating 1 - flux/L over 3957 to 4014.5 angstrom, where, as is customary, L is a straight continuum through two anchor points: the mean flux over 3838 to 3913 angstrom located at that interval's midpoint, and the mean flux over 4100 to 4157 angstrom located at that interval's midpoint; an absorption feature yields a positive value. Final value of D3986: 1.3 angstrom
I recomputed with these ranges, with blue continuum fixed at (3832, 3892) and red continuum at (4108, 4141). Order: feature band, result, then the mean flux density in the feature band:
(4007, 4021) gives -0.12 mag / 19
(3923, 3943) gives 0.06 mag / 15.3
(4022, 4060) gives -0.11 mag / 19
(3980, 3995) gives -0.07 mag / 17.7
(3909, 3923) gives -0.12 mag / 17.8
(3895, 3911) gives -0.06 mag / 16.8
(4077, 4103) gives 0.00 mag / 17.6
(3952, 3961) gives -0.03 mag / 16.8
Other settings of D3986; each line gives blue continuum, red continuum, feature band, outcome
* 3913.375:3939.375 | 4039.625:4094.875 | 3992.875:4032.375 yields -3.1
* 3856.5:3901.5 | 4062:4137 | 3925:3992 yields 3.8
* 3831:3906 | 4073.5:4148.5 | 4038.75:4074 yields -3.6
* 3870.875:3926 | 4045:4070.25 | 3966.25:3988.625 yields 3.6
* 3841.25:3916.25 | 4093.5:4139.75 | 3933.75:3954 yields 0.3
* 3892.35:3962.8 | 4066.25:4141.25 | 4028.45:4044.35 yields -1.8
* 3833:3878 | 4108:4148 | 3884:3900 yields 2.2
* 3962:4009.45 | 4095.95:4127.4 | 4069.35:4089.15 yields -1.7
